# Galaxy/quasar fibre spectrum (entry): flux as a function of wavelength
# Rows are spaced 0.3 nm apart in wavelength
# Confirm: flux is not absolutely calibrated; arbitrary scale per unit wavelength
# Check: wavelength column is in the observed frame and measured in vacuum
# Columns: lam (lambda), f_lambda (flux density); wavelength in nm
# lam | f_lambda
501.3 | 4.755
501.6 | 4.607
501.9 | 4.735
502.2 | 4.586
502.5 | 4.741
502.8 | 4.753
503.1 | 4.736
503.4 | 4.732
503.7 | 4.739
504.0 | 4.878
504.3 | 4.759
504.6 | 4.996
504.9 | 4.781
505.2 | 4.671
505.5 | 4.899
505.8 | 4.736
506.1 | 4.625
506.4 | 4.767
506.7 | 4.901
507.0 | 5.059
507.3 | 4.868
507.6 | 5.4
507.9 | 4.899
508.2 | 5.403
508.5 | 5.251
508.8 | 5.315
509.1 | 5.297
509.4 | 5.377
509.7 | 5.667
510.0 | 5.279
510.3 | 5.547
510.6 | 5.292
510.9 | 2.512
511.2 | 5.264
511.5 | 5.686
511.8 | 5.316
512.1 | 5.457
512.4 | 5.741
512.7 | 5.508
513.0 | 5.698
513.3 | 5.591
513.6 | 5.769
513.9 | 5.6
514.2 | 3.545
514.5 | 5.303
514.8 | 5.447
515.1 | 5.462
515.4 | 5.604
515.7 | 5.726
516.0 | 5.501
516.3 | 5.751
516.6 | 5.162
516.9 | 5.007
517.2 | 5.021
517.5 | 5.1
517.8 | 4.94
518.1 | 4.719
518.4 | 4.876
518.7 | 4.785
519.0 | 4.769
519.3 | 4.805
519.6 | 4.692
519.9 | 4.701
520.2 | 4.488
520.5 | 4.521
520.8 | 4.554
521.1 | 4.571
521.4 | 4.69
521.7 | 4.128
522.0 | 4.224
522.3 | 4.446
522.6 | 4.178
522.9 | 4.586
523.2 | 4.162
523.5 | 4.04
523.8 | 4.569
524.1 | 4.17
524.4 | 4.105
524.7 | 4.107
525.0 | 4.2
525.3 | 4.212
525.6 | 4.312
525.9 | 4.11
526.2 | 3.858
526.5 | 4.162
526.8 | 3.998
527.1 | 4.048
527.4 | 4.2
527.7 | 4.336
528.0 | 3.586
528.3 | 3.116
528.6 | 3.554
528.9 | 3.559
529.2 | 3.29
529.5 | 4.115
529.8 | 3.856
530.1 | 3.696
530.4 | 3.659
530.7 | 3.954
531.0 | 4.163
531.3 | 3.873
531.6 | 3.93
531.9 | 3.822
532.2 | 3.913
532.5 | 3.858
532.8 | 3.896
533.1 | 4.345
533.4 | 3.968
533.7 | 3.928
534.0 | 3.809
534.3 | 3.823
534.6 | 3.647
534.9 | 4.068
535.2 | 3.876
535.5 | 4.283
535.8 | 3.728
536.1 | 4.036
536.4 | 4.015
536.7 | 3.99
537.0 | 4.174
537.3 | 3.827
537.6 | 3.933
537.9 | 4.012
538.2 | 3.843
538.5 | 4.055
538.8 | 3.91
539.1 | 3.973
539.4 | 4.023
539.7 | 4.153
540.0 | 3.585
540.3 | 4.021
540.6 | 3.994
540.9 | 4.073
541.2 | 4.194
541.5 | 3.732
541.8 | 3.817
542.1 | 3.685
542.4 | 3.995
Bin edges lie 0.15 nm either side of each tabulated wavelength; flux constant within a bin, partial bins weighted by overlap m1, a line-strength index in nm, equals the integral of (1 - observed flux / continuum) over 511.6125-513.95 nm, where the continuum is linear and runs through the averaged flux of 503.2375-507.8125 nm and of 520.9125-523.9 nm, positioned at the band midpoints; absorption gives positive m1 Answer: -0.48 nm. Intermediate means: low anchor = 4.85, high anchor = 4.36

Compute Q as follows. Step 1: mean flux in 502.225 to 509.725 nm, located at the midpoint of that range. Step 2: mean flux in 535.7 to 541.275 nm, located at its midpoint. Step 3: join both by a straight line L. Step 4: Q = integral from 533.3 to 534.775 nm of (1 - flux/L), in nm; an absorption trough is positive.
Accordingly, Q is 0.099 nm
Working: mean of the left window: 4.95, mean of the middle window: 3.83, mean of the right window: 3.98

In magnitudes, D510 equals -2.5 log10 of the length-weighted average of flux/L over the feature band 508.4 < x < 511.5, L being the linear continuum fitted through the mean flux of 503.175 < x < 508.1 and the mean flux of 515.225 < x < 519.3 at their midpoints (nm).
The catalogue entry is -0.03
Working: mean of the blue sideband 4.86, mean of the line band 5.11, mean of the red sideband 5.14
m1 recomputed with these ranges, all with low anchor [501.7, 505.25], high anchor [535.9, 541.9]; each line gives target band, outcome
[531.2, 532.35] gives 0.07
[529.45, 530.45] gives 0.08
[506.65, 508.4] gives -0.16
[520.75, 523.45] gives -0.02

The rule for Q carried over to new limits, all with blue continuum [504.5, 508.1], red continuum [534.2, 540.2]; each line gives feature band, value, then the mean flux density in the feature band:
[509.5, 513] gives -0.36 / 5.23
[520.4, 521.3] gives -0.02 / 4.56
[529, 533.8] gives 0.28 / 3.89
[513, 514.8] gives -0.22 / 5.23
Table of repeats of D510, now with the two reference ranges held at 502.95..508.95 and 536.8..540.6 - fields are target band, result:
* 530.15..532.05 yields 0.079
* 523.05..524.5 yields 0.047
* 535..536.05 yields 0.022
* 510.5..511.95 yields -0.007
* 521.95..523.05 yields 0.016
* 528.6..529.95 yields 0.151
